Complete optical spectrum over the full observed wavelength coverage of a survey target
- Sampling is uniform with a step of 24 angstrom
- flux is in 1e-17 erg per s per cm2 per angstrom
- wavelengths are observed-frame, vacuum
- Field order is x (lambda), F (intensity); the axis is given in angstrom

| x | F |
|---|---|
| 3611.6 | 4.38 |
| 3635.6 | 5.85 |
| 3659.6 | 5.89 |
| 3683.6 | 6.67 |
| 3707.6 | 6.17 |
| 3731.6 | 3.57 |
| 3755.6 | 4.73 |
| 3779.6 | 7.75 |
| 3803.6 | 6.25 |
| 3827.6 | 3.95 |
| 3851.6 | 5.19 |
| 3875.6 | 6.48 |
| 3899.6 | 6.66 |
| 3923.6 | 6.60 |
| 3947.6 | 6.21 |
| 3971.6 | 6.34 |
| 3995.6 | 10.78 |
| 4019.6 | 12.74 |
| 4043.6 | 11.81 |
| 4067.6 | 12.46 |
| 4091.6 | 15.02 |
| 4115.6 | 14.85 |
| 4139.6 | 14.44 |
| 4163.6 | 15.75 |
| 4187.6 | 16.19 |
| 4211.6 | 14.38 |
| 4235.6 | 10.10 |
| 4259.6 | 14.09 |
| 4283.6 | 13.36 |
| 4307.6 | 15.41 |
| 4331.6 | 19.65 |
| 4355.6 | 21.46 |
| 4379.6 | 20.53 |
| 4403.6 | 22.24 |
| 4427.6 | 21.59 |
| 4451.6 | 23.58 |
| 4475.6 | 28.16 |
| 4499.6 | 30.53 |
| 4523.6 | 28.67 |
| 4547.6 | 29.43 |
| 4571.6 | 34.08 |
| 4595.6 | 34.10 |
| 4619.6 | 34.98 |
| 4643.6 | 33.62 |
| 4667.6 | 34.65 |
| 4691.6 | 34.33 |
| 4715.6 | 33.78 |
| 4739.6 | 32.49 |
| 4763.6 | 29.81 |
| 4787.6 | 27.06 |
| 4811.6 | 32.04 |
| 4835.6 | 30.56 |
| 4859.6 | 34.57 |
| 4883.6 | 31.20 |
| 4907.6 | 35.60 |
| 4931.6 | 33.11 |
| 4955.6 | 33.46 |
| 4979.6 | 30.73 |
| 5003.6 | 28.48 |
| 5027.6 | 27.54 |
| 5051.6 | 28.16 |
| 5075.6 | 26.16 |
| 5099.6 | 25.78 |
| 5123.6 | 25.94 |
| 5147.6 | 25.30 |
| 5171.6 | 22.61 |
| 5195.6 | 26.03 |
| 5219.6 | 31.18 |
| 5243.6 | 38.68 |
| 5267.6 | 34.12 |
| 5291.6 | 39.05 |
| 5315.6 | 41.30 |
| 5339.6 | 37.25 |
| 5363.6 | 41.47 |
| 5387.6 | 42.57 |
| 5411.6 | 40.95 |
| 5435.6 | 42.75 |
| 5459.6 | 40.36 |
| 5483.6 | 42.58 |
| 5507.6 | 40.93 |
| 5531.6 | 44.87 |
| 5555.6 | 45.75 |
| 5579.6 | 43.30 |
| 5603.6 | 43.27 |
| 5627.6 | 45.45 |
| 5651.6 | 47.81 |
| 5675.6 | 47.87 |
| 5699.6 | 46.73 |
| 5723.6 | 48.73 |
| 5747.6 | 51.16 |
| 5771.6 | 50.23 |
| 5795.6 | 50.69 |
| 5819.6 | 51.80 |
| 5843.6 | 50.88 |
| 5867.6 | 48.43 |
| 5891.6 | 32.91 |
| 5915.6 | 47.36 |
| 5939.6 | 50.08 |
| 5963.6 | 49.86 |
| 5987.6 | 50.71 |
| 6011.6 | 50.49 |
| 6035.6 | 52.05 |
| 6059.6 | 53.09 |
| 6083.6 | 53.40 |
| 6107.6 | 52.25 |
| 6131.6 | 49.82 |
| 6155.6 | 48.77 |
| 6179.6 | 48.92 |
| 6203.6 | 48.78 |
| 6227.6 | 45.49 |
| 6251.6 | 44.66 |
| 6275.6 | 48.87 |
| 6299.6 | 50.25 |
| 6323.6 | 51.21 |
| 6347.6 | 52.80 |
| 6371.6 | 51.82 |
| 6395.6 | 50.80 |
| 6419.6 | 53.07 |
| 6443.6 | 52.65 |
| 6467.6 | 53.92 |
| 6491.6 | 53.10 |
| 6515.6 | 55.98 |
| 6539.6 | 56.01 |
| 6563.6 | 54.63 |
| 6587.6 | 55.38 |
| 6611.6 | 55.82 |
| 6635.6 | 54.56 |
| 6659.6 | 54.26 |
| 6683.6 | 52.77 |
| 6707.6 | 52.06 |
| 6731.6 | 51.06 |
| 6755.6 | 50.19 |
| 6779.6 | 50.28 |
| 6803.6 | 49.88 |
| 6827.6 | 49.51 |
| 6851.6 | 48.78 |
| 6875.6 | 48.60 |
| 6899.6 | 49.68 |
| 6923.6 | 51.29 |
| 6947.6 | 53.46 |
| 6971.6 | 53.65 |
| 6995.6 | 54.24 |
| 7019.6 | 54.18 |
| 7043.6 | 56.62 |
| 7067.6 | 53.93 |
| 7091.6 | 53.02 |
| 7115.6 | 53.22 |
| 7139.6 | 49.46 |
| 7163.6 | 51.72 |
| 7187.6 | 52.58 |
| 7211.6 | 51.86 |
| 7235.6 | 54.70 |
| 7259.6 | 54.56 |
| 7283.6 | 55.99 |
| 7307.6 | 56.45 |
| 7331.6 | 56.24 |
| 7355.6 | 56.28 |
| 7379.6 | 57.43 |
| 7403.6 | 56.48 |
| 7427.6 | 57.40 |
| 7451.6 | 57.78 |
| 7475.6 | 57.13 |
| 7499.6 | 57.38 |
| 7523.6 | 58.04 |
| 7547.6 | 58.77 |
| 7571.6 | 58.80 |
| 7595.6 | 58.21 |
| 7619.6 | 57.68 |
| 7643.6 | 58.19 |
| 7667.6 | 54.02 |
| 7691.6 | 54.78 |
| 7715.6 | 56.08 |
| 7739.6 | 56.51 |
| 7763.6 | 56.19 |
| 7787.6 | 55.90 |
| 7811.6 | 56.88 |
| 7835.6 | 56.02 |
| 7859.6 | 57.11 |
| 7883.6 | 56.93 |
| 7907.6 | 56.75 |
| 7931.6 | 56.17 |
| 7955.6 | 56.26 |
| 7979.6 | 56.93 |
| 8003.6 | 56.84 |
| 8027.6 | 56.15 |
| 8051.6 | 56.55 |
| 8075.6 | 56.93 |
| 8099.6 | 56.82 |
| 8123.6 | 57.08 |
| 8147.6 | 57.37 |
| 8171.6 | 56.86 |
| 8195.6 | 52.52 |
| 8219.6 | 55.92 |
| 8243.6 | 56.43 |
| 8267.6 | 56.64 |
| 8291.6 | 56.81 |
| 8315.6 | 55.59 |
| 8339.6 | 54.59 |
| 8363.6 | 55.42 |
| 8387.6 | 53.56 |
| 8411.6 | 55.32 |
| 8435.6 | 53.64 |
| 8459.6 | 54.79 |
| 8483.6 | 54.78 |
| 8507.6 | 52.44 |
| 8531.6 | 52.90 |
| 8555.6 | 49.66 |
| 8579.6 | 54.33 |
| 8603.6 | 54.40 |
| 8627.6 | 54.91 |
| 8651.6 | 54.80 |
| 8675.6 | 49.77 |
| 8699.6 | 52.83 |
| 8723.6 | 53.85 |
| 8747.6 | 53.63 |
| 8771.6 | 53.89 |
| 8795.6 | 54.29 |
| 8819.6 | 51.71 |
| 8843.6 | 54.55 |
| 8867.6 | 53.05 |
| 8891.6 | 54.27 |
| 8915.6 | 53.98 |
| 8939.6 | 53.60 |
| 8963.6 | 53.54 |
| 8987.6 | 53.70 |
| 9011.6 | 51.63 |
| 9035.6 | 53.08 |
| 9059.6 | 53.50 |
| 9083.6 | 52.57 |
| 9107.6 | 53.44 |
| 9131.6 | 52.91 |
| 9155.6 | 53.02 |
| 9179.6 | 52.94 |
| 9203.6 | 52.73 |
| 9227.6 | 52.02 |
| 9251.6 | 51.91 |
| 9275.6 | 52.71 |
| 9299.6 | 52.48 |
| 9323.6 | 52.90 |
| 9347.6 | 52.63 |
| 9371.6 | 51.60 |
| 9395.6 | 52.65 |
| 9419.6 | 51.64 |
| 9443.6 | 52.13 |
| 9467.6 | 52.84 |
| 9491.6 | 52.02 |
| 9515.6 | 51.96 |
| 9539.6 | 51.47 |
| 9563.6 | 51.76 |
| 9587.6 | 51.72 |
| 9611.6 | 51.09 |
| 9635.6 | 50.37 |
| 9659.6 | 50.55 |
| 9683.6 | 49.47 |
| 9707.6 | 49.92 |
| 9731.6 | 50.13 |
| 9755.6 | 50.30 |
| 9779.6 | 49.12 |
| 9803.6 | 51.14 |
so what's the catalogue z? 0.00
